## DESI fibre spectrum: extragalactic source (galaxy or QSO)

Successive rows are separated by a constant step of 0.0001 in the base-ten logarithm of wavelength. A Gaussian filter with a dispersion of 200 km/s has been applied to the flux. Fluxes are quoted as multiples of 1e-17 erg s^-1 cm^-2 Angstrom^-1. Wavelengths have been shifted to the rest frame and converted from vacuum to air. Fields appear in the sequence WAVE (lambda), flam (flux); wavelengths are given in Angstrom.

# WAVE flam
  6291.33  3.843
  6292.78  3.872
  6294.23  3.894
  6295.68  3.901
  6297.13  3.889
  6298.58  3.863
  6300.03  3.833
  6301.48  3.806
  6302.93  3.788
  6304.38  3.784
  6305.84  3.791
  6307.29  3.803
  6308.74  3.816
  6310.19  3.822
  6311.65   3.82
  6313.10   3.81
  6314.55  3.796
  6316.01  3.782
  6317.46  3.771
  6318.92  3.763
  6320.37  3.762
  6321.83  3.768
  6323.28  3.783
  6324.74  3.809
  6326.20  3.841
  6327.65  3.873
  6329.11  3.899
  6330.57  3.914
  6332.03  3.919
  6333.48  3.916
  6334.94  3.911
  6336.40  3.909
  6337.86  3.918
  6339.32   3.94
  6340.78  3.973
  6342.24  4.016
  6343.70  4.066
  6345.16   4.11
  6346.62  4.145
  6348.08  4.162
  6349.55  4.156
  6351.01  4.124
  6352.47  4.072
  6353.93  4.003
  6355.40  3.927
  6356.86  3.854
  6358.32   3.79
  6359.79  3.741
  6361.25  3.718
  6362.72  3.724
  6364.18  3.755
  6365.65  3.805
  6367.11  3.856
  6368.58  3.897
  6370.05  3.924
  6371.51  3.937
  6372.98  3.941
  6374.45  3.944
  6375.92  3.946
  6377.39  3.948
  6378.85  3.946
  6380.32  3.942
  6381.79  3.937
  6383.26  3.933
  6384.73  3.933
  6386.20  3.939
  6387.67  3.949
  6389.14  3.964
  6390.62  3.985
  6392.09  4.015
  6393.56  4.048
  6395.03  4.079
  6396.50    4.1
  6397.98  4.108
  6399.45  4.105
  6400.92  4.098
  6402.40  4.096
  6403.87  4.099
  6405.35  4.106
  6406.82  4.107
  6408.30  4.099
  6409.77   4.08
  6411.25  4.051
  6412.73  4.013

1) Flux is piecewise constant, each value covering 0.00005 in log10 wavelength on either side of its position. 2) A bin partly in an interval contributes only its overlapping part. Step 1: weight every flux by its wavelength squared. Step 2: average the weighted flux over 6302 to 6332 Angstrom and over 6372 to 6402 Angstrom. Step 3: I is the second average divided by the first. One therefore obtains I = 1.07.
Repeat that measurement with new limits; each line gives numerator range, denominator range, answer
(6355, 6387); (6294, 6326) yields 1.04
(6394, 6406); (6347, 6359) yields 1.04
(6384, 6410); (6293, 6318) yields 1.09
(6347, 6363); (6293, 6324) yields 1.05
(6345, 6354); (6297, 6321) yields 1.10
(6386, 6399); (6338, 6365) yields 1.03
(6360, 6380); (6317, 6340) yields 1.02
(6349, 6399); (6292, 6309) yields 1.05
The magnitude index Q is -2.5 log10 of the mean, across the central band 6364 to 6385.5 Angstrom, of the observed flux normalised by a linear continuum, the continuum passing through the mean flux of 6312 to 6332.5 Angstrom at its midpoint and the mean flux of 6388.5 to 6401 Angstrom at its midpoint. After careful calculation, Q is 0.02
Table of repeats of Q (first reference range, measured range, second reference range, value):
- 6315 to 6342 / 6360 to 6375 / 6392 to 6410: 0.04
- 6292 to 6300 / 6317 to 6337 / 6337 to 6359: 0.03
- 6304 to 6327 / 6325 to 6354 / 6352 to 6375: -0.04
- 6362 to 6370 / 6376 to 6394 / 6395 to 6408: 0.00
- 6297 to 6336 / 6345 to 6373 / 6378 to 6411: 0.00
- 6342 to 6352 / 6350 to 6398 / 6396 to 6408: 0.05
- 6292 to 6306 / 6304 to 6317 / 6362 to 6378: 0.01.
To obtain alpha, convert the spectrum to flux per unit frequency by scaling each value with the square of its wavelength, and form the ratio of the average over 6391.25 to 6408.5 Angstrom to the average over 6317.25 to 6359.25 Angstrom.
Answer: 1.1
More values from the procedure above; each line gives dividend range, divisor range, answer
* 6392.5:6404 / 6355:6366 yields 1.09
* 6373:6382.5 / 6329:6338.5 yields 1.02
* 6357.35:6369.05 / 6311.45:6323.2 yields 1.01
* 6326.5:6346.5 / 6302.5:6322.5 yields 1.05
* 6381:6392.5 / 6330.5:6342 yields 1.02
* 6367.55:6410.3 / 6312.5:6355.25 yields 1.04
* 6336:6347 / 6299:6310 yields 1.07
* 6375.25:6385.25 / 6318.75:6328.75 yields 1.05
